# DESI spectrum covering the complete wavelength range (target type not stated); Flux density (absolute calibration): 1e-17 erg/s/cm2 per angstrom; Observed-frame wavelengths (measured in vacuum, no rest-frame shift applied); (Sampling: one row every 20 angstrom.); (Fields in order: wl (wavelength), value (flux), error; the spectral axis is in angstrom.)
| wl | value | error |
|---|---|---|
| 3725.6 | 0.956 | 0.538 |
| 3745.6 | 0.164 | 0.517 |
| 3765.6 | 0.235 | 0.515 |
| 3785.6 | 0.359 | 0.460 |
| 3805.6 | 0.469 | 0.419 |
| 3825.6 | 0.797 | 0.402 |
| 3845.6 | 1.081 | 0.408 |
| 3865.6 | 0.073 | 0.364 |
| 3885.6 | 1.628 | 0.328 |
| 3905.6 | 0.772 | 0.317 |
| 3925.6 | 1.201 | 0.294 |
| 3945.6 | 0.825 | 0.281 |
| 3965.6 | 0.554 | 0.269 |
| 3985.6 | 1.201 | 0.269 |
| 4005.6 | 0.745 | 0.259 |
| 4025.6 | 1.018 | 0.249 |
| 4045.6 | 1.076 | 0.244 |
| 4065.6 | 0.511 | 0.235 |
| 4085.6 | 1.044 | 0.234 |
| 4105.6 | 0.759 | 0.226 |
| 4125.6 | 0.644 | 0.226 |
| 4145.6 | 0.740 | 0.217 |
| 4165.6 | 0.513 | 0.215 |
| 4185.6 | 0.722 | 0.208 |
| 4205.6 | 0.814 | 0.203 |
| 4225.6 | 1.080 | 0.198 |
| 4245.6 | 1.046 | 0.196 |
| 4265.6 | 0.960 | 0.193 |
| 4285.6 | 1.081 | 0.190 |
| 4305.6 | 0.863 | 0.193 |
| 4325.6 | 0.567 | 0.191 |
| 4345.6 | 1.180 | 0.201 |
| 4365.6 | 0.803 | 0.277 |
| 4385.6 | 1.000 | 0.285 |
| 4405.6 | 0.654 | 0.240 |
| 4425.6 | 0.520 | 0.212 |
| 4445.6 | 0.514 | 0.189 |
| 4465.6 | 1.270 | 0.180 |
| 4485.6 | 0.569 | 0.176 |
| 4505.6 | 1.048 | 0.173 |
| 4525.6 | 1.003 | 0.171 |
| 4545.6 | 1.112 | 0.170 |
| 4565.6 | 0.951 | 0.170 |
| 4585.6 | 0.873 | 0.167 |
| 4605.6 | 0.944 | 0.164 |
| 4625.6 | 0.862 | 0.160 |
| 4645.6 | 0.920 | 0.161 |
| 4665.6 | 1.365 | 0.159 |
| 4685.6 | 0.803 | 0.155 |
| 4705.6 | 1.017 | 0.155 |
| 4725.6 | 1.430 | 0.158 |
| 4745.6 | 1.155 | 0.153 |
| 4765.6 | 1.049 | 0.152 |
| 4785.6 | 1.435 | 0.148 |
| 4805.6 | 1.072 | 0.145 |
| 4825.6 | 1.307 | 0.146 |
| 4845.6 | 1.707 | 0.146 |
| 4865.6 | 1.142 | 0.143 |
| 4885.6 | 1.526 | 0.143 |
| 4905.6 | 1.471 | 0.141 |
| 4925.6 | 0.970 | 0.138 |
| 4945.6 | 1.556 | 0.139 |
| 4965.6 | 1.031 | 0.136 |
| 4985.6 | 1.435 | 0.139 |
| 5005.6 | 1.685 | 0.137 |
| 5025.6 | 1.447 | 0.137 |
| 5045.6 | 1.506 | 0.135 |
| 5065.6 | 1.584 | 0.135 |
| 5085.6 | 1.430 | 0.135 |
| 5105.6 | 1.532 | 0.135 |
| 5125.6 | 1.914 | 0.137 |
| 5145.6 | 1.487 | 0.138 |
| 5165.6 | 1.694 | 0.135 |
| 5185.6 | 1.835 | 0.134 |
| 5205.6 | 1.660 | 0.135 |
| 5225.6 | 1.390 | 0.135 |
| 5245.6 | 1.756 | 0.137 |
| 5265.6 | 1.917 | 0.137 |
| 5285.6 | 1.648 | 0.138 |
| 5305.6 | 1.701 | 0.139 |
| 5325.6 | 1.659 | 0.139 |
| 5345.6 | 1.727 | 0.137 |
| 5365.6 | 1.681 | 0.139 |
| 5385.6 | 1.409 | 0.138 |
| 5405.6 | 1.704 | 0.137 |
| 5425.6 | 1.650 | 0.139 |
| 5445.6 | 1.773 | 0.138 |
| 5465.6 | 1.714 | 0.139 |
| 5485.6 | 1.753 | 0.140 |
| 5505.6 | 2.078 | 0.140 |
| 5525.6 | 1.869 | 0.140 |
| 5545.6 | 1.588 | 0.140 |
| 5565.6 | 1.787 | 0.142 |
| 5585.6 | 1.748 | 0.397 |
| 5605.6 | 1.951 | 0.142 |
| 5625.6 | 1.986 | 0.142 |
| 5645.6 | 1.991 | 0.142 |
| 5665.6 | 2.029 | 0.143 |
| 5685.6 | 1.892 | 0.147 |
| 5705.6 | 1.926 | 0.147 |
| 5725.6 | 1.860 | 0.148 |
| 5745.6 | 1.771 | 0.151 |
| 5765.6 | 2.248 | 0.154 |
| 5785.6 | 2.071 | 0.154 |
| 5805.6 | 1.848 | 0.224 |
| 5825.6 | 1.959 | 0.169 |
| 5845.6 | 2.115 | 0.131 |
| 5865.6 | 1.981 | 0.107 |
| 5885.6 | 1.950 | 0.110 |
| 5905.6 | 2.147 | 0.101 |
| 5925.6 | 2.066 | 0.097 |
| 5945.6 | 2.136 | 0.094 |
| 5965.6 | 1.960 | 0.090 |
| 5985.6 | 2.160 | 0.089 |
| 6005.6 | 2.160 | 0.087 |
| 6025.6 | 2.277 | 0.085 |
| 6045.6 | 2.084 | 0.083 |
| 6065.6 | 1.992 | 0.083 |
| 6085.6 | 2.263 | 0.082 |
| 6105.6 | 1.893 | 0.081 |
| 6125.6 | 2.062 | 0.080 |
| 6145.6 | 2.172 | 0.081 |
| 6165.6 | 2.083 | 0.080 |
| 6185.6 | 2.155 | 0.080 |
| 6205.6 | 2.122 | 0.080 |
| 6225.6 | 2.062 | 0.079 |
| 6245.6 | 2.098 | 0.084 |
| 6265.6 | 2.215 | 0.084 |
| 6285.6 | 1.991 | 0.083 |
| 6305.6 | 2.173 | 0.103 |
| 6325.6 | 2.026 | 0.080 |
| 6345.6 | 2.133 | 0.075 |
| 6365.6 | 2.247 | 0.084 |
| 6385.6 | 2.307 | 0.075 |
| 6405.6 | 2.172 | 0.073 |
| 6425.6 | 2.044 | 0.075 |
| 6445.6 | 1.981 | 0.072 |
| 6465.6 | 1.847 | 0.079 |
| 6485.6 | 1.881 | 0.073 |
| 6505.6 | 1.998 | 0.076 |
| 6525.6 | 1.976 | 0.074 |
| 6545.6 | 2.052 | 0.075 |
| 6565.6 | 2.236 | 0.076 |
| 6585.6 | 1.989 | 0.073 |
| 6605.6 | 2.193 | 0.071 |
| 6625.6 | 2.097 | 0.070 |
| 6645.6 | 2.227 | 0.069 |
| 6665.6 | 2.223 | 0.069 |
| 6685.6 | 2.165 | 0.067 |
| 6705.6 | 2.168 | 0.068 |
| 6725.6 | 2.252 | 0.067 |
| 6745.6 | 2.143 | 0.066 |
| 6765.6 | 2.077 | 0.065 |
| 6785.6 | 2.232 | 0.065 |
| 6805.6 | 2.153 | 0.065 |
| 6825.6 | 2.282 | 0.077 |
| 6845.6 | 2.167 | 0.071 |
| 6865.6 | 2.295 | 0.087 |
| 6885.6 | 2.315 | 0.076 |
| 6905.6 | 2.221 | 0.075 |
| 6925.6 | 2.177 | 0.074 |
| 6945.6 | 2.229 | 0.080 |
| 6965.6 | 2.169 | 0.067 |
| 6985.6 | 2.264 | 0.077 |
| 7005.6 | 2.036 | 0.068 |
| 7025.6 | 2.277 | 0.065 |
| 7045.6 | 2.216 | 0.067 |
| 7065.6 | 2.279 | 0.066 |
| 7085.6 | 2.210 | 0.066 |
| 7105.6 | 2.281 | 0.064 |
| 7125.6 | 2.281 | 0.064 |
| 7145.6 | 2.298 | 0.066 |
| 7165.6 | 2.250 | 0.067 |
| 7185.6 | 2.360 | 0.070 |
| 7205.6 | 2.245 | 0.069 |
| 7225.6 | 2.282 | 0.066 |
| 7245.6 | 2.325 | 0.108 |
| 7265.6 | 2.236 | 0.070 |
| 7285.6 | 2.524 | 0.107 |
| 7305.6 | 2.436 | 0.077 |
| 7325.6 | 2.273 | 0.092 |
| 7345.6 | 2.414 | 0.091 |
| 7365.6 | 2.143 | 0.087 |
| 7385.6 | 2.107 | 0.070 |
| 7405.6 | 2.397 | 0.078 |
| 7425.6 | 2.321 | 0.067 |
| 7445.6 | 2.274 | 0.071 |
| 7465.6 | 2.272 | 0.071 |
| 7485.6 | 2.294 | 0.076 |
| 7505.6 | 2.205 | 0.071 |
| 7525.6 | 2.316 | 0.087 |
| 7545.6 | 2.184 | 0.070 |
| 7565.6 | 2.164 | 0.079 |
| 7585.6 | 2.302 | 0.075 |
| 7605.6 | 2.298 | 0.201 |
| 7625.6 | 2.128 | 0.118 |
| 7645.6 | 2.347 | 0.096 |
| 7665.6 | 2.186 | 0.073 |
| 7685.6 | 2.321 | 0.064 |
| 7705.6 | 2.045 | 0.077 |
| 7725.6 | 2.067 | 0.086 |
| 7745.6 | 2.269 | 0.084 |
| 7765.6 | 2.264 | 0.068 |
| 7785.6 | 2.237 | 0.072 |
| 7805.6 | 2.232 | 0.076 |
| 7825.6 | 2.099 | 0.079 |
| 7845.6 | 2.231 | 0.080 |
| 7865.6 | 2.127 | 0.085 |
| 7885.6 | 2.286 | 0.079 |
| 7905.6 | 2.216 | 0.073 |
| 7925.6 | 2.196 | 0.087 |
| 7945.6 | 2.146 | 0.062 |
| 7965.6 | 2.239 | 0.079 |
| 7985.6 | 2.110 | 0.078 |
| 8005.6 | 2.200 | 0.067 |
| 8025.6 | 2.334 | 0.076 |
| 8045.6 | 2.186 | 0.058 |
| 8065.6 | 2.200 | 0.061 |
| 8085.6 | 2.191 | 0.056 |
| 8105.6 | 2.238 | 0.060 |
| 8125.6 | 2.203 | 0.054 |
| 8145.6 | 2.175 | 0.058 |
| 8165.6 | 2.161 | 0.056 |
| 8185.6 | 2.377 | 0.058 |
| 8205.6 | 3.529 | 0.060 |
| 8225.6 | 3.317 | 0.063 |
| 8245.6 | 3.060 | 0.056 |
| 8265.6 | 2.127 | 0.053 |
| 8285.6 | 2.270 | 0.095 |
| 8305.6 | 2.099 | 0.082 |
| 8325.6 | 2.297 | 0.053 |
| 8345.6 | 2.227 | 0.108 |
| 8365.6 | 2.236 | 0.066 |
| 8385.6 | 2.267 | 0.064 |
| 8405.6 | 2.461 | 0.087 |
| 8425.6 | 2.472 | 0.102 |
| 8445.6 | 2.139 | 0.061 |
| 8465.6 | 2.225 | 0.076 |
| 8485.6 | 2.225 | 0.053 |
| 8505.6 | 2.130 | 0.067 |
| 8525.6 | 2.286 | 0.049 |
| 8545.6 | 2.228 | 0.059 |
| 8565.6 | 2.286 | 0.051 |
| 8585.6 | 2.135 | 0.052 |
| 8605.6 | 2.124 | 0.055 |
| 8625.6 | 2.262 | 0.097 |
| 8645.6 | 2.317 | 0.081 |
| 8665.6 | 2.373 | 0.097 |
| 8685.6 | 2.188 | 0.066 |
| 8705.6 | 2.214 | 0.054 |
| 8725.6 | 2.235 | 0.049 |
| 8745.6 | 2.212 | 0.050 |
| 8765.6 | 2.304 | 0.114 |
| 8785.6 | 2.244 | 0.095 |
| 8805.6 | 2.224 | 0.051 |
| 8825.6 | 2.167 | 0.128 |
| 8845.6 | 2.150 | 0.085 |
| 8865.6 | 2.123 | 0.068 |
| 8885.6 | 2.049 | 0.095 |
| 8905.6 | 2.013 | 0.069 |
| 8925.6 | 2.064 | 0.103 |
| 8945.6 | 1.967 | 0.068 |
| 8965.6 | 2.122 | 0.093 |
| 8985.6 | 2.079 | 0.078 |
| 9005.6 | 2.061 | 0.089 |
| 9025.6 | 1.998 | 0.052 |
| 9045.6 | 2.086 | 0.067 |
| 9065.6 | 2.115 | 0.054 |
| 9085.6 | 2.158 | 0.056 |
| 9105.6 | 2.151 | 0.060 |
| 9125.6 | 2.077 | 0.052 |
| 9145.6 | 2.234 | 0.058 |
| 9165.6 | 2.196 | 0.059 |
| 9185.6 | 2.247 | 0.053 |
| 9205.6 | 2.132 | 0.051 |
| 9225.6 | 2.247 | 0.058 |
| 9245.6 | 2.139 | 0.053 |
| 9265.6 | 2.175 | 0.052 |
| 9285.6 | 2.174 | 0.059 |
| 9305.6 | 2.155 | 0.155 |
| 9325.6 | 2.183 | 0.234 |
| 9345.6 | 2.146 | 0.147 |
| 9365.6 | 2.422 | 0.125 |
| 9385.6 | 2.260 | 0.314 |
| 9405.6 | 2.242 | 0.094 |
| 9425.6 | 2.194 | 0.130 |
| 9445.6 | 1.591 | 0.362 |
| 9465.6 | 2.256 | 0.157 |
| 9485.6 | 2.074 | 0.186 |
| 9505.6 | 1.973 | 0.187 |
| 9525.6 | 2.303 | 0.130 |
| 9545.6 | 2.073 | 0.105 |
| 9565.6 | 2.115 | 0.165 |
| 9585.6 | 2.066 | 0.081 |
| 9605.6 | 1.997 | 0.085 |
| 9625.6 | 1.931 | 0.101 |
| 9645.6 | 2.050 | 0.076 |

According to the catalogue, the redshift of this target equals 0.25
